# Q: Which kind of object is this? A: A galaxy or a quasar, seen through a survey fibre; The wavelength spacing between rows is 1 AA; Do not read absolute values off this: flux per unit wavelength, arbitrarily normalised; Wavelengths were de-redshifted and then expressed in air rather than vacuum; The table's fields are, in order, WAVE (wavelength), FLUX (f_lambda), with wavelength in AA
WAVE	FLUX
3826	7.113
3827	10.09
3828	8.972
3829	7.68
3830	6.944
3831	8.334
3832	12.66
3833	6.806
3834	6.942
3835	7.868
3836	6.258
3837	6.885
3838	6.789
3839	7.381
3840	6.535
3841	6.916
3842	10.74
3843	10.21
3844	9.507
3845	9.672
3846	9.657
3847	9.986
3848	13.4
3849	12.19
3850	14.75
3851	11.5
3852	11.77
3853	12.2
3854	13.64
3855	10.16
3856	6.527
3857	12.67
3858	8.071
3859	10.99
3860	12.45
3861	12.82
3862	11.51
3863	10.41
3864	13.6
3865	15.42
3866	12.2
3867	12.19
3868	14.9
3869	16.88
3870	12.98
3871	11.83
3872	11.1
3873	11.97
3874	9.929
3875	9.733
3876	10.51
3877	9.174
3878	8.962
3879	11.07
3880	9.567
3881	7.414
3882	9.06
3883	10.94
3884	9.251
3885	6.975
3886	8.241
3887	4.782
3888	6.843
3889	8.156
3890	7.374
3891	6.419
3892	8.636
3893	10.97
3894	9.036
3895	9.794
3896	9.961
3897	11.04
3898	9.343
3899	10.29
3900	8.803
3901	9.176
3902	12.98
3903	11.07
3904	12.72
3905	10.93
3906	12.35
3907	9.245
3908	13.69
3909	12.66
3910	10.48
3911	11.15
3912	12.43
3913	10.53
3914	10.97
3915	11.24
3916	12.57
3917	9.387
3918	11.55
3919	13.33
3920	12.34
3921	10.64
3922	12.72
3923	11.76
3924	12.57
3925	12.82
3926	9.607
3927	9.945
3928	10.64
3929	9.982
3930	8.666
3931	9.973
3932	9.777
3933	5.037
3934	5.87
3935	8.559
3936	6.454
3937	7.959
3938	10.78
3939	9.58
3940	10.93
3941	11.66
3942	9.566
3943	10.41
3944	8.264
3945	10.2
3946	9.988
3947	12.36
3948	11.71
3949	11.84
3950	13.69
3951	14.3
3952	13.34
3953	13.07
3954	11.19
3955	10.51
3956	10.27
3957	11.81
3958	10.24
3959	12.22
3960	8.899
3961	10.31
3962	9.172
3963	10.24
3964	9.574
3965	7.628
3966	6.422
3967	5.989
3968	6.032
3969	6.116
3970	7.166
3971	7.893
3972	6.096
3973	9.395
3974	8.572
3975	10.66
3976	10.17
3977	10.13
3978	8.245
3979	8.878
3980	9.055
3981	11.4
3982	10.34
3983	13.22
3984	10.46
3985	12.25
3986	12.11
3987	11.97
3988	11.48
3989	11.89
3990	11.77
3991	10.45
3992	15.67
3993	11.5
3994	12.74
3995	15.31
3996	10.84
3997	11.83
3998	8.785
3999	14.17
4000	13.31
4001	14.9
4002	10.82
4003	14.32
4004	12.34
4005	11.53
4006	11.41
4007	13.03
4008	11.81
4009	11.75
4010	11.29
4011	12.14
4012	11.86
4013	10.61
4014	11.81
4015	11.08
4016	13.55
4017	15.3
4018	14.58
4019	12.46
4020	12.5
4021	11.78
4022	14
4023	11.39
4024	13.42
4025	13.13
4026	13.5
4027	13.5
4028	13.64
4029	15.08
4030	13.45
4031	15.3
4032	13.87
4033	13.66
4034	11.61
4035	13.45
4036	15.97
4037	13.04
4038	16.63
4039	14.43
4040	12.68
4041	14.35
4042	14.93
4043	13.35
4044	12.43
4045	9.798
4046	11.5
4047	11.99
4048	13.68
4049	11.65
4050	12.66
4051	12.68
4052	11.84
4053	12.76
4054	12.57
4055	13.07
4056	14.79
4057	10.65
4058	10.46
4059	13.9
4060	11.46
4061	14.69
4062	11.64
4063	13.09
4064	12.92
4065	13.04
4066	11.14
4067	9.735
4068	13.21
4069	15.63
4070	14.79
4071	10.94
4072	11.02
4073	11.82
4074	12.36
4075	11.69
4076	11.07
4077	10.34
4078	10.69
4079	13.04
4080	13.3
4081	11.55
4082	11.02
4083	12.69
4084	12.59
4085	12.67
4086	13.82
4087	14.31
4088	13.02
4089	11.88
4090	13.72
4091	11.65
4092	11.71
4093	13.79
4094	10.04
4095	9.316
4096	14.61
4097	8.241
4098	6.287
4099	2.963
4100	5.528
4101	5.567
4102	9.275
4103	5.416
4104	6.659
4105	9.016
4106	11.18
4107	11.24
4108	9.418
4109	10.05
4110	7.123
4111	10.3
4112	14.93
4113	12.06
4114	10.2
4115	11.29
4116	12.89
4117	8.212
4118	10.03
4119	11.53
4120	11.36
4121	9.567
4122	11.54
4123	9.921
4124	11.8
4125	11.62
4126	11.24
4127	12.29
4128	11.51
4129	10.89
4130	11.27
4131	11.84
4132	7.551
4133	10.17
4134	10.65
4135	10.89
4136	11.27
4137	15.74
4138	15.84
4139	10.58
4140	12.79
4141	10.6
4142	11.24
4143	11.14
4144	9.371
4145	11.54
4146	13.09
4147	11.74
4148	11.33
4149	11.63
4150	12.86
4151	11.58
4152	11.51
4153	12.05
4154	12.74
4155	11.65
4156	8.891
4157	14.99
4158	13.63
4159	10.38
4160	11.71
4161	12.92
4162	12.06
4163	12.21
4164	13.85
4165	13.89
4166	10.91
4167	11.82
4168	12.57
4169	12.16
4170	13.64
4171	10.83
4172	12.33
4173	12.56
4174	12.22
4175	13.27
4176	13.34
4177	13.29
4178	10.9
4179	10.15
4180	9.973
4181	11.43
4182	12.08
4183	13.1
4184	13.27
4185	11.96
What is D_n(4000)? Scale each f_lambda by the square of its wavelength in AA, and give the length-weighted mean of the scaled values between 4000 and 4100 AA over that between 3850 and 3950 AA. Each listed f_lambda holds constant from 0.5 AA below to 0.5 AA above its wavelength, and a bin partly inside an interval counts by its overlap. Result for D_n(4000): 1.3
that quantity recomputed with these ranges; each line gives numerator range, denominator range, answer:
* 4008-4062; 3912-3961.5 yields 1.27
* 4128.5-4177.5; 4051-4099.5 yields 1.04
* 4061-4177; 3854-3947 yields 1.23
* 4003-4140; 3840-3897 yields 1.26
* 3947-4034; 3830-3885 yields 1.18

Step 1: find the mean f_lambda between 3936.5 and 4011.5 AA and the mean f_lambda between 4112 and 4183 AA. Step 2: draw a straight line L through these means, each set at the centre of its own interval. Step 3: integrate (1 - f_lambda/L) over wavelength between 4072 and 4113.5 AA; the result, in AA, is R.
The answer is 2.7 AA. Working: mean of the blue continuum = 10.8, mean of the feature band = 10.7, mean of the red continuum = 11.7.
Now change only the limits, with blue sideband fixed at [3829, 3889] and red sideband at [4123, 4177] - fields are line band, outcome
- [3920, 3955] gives 0.43 AA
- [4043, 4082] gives -2.96 AA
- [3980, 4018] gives -4.08 AA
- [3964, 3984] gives 4.02 AA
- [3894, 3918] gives -1.22 AA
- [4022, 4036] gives -2.99 AA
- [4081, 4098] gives -0.66 AA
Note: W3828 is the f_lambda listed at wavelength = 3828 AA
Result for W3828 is 8.972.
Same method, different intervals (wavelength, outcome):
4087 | 14.31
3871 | 11.83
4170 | 13.64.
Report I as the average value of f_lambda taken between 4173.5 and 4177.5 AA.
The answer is 13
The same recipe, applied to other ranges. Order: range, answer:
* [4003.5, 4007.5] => 12.1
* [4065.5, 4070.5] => 12.9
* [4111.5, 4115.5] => 12.1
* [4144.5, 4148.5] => 11.9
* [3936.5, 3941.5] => 10.2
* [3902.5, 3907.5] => 11.3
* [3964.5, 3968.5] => 6.52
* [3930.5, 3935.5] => 7.84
